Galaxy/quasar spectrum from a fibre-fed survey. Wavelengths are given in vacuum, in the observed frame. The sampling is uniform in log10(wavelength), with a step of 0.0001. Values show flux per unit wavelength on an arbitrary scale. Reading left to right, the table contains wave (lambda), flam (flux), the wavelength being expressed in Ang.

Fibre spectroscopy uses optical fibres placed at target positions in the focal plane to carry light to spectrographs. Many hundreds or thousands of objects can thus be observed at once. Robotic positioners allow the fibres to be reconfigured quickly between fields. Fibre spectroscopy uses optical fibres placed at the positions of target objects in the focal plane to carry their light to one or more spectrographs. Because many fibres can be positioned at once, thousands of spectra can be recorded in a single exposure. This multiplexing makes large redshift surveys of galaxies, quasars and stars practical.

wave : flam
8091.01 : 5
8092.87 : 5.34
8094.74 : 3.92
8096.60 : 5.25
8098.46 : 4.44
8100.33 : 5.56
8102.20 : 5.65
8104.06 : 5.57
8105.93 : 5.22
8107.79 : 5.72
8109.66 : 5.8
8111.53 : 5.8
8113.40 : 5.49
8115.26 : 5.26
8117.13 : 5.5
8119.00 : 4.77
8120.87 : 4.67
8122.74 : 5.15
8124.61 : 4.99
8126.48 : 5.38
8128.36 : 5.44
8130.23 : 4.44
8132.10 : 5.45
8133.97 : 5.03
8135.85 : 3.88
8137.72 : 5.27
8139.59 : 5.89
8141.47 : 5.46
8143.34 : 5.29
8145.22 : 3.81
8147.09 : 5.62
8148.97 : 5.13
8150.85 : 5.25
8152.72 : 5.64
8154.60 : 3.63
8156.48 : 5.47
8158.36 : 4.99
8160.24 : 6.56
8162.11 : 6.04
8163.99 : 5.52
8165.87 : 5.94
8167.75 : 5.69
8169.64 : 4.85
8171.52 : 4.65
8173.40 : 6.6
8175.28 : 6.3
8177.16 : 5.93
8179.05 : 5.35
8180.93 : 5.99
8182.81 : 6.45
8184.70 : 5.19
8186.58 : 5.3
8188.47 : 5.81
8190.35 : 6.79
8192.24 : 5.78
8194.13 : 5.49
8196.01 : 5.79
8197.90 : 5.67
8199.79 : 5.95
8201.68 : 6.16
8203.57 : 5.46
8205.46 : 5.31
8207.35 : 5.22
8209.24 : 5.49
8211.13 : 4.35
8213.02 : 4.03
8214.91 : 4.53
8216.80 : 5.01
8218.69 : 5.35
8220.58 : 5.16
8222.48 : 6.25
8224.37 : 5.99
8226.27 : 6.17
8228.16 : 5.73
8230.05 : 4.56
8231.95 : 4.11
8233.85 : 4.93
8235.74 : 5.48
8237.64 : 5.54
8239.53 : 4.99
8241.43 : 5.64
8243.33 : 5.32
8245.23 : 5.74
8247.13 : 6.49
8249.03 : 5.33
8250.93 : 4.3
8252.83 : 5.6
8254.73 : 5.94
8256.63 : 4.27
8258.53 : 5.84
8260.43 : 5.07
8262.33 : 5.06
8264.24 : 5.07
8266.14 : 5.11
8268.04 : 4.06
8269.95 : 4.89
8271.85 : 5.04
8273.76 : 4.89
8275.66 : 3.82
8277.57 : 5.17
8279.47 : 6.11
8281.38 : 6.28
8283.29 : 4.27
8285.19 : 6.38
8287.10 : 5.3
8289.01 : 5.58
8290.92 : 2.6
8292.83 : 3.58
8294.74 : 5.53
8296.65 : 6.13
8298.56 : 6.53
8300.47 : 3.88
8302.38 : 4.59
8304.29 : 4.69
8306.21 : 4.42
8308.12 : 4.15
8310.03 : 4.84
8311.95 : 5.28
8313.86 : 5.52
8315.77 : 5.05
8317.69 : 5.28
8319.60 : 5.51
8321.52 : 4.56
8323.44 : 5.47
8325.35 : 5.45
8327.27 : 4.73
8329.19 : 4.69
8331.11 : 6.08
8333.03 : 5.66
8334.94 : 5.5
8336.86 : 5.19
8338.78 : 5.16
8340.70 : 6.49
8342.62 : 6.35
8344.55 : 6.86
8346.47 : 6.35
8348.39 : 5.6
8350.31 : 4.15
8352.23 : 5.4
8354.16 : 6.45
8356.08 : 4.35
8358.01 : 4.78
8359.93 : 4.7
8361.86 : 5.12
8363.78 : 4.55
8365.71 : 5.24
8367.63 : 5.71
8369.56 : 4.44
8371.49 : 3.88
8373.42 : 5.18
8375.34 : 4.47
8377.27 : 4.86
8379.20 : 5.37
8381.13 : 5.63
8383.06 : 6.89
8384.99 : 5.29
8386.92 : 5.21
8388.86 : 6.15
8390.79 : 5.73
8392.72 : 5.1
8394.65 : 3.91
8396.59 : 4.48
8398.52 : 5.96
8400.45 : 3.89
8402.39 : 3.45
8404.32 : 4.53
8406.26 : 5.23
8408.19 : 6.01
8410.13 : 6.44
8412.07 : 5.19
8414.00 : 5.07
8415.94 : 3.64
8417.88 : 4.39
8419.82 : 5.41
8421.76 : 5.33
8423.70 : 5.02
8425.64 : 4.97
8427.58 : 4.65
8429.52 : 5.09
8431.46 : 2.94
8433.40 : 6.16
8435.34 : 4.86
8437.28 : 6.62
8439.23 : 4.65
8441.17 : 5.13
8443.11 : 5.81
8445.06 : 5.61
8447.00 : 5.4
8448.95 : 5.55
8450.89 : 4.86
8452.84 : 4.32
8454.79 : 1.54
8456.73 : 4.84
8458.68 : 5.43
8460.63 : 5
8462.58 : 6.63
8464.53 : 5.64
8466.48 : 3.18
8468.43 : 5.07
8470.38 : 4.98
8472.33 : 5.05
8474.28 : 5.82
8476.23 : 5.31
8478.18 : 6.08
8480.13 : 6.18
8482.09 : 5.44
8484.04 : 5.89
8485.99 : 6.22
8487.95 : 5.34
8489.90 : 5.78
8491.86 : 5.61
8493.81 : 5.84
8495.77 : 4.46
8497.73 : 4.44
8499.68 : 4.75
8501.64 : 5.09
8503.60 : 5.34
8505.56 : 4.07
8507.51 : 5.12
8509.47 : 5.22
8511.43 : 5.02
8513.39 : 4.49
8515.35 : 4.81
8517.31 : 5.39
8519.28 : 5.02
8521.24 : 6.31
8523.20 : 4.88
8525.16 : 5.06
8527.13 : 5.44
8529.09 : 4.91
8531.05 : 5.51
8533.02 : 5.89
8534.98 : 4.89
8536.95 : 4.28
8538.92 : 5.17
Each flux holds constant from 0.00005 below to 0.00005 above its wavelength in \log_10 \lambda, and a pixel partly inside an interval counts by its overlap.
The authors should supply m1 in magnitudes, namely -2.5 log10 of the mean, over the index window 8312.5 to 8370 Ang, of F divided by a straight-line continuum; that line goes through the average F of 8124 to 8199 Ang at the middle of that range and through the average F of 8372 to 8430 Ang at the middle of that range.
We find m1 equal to -0.04 mag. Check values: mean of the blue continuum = 5.45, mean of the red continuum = 5.07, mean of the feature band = 5.35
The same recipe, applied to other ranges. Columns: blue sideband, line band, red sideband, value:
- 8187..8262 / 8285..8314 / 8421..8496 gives 0.10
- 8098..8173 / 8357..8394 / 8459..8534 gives 0.02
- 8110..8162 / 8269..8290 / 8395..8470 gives -0.04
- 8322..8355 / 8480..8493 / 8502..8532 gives -0.11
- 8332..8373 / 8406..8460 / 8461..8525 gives 0.06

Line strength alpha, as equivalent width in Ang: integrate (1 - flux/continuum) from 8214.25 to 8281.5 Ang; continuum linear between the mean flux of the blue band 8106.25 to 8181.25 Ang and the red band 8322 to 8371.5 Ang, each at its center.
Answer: 1.3 Ang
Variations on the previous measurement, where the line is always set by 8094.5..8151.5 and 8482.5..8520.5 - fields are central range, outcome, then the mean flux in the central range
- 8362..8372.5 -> 0.8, 4.79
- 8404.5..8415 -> -0.7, 5.5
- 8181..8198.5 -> -2.2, 5.82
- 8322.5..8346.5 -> -2.3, 5.67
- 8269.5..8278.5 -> 0.7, 4.75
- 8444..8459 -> 1.4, 4.67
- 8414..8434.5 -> 1.6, 4.78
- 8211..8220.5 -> 0.8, 4.73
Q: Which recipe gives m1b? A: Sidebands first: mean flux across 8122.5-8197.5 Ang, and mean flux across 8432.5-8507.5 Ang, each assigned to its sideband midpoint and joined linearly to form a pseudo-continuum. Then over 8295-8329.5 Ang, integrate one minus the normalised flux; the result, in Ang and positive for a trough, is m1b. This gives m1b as 1.72 Ang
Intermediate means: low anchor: 5.44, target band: 5.06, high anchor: 5.21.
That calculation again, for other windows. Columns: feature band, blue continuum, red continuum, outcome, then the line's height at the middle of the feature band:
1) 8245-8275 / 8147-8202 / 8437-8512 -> 2.0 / 5.51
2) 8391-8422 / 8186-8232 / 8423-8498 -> 2.0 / 5.23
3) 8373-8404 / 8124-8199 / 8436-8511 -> 1.0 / 5.26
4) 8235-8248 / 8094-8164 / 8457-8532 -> -0.9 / 5.22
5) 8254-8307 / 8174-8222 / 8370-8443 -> 3.4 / 5.34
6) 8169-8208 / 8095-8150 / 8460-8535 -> -3.9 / 5.2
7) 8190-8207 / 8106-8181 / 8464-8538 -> -1.5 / 5.31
